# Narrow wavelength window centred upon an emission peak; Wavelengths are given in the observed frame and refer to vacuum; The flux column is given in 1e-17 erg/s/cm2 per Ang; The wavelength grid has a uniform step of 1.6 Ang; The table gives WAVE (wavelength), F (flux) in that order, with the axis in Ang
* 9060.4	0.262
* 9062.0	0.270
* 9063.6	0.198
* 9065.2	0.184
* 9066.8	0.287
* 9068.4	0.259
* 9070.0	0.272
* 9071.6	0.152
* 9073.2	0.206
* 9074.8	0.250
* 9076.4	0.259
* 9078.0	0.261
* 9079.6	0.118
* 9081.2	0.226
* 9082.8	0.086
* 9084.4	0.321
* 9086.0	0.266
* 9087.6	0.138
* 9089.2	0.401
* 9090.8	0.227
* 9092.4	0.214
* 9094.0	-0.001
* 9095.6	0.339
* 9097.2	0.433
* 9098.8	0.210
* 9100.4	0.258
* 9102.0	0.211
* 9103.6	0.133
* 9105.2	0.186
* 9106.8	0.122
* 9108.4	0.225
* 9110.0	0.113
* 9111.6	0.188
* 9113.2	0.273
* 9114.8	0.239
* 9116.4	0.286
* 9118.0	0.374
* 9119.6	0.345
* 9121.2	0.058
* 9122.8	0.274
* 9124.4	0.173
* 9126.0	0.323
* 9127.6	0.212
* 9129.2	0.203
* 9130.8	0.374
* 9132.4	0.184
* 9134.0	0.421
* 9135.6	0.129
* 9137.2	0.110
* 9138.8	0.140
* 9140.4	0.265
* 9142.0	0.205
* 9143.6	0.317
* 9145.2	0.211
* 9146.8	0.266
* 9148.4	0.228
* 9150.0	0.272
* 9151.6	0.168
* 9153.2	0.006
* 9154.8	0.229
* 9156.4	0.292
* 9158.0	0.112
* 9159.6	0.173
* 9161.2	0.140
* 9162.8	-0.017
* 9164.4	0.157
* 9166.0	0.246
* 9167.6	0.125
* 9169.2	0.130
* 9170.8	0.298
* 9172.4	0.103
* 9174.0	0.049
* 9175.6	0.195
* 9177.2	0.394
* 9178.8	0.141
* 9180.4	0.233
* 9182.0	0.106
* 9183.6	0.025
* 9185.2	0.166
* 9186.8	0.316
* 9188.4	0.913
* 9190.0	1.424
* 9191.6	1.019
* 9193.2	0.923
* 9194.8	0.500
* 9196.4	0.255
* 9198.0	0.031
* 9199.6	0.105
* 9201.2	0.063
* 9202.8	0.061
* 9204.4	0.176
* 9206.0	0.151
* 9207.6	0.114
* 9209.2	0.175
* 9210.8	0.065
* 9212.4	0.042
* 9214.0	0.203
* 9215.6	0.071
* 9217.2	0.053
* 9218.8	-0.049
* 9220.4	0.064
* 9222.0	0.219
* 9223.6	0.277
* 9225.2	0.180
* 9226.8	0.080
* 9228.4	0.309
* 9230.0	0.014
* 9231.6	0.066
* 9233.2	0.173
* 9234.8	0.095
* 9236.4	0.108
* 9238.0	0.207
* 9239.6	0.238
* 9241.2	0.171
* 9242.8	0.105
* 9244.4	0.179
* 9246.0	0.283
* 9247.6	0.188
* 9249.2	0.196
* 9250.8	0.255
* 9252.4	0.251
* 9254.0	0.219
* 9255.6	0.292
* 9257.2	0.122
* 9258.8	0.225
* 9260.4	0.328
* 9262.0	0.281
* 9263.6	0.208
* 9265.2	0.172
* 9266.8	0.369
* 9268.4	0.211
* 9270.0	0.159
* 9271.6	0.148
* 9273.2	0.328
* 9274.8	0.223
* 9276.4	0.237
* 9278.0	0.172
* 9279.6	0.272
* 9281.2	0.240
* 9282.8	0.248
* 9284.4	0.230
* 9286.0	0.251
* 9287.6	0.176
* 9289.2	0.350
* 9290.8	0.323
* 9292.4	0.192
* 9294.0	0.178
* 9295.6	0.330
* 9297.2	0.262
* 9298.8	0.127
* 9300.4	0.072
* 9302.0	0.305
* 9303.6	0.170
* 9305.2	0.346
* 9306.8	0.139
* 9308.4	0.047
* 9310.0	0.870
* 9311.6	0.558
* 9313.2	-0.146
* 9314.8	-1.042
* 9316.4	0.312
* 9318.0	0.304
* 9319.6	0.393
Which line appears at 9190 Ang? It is H-beta 4861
